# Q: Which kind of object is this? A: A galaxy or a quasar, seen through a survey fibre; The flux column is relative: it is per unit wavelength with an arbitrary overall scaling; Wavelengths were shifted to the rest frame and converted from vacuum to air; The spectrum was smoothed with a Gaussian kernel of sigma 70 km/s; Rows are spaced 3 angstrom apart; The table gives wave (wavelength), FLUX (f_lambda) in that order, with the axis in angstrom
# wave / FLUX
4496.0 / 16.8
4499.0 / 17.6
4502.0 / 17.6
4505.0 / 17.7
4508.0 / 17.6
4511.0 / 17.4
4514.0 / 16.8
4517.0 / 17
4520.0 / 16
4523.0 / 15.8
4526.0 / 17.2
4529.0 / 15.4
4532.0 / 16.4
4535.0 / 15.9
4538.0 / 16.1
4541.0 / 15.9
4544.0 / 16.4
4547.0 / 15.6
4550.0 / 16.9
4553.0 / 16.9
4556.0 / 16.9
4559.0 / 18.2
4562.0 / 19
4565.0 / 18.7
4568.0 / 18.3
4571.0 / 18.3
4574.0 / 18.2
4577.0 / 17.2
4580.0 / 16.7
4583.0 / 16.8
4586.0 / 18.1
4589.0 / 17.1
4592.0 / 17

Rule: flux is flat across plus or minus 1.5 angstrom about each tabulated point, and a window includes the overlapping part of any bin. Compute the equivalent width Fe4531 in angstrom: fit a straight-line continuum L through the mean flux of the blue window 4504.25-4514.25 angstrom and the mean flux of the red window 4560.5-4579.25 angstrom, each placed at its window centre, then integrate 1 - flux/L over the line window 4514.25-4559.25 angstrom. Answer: 3.5 angstrom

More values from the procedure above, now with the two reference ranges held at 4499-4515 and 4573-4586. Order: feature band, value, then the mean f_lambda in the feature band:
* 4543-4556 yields 0.6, 16.5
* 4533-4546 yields 1.0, 16.1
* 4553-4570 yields -0.8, 18.1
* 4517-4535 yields 1.2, 16.2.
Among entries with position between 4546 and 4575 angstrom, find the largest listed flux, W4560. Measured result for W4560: 19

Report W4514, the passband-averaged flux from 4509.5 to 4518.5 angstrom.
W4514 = 17.1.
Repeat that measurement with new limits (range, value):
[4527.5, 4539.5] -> 16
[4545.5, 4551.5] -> 16.2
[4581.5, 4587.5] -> 17.5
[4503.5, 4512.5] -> 17.6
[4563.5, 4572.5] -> 18.4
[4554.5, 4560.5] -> 17.5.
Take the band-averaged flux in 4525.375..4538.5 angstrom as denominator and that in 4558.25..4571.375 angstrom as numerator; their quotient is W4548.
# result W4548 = 1.15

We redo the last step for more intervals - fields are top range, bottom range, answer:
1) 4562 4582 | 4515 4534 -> 1.10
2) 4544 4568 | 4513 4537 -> 1.07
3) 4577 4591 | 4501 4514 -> 0.98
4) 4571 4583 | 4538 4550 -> 1.08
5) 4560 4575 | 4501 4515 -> 1.06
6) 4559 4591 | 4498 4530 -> 1.05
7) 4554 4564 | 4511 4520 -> 1.07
